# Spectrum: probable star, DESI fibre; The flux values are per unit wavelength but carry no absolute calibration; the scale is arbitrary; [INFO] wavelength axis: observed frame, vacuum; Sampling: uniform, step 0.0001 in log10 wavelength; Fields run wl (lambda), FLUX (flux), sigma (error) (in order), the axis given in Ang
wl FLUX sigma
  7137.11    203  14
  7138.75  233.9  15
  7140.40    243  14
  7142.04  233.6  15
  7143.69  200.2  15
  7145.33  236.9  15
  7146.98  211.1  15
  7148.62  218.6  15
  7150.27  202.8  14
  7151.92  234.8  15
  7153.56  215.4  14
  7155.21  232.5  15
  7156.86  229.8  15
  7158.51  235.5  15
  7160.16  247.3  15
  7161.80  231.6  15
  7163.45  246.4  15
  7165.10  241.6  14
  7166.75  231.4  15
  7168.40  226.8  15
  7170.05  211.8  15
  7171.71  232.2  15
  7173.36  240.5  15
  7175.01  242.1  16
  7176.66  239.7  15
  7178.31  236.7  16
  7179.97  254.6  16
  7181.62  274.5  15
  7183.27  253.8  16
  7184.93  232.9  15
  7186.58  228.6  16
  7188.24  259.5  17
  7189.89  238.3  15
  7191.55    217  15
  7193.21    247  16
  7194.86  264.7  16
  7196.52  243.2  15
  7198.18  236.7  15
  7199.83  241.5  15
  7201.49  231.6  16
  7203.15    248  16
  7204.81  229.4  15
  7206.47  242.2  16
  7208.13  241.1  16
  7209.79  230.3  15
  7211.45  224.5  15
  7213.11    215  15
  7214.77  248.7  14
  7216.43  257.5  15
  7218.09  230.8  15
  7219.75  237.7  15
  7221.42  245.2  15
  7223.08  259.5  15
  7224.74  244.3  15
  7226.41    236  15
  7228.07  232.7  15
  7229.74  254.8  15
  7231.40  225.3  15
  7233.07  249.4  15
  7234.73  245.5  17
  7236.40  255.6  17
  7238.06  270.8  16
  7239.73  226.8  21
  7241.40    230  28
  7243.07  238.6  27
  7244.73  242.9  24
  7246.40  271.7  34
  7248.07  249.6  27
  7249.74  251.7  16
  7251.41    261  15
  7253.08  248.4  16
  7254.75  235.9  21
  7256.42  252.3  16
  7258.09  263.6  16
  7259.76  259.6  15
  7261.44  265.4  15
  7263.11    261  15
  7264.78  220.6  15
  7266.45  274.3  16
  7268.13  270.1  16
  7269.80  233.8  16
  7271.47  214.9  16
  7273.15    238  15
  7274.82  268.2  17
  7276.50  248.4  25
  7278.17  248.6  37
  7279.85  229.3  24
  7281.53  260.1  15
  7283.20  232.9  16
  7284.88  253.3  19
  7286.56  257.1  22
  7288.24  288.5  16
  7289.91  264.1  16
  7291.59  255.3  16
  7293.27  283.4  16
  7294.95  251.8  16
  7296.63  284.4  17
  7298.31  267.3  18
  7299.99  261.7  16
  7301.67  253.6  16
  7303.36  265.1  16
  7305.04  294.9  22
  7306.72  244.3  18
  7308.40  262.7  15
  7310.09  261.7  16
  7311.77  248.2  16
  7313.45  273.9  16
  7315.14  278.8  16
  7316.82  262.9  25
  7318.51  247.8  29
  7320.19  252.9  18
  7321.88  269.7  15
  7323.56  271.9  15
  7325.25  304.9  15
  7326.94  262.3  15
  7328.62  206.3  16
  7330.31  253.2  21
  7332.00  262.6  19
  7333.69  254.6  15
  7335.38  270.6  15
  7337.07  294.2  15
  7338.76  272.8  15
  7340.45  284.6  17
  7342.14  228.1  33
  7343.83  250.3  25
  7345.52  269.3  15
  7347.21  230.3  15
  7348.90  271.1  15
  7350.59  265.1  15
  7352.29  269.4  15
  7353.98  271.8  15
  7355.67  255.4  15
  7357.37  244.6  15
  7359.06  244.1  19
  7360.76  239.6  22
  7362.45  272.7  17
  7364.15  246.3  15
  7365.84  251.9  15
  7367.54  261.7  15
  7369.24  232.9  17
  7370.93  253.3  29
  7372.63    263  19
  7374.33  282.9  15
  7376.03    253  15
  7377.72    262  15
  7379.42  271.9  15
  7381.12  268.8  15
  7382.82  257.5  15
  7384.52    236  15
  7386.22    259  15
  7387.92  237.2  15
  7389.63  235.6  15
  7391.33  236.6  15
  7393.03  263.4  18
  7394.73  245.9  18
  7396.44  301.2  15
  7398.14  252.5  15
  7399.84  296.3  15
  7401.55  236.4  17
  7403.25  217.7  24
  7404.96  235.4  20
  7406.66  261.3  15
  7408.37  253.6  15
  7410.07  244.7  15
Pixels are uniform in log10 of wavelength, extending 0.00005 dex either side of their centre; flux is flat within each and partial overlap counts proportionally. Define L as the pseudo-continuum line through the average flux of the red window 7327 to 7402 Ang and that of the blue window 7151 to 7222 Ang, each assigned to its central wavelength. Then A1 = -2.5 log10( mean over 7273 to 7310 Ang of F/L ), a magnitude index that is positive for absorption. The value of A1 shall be -0.04 mag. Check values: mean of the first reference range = 238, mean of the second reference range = 257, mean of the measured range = 260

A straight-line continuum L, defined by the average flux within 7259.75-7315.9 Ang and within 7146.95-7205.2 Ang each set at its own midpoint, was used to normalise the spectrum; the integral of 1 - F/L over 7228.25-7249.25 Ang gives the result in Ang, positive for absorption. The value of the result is 0.2 Ang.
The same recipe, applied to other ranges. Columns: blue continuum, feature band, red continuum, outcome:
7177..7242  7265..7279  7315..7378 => 0.10 Ang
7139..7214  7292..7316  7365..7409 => -1.88 Ang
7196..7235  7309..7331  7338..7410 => -0.97 Ang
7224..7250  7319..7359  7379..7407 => -1.70 Ang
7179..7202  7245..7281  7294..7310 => 0.99 Ang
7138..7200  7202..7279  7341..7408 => -1.08 Ang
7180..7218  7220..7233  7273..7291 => 0.15 Ang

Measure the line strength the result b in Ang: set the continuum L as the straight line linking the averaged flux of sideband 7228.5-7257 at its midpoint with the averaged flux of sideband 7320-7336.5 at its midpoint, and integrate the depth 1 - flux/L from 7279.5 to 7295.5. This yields -0.2 Ang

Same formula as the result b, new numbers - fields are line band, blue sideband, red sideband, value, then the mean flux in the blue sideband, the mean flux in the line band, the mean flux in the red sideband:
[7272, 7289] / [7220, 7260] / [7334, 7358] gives 0.1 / 248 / 251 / 263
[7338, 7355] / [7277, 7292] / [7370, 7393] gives -0.4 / 254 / 261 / 255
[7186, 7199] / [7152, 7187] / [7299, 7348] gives -0.1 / 238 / 242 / 262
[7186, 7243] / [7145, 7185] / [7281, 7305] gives 1.1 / 234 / 241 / 264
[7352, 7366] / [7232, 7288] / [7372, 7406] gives 0.0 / 250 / 255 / 256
